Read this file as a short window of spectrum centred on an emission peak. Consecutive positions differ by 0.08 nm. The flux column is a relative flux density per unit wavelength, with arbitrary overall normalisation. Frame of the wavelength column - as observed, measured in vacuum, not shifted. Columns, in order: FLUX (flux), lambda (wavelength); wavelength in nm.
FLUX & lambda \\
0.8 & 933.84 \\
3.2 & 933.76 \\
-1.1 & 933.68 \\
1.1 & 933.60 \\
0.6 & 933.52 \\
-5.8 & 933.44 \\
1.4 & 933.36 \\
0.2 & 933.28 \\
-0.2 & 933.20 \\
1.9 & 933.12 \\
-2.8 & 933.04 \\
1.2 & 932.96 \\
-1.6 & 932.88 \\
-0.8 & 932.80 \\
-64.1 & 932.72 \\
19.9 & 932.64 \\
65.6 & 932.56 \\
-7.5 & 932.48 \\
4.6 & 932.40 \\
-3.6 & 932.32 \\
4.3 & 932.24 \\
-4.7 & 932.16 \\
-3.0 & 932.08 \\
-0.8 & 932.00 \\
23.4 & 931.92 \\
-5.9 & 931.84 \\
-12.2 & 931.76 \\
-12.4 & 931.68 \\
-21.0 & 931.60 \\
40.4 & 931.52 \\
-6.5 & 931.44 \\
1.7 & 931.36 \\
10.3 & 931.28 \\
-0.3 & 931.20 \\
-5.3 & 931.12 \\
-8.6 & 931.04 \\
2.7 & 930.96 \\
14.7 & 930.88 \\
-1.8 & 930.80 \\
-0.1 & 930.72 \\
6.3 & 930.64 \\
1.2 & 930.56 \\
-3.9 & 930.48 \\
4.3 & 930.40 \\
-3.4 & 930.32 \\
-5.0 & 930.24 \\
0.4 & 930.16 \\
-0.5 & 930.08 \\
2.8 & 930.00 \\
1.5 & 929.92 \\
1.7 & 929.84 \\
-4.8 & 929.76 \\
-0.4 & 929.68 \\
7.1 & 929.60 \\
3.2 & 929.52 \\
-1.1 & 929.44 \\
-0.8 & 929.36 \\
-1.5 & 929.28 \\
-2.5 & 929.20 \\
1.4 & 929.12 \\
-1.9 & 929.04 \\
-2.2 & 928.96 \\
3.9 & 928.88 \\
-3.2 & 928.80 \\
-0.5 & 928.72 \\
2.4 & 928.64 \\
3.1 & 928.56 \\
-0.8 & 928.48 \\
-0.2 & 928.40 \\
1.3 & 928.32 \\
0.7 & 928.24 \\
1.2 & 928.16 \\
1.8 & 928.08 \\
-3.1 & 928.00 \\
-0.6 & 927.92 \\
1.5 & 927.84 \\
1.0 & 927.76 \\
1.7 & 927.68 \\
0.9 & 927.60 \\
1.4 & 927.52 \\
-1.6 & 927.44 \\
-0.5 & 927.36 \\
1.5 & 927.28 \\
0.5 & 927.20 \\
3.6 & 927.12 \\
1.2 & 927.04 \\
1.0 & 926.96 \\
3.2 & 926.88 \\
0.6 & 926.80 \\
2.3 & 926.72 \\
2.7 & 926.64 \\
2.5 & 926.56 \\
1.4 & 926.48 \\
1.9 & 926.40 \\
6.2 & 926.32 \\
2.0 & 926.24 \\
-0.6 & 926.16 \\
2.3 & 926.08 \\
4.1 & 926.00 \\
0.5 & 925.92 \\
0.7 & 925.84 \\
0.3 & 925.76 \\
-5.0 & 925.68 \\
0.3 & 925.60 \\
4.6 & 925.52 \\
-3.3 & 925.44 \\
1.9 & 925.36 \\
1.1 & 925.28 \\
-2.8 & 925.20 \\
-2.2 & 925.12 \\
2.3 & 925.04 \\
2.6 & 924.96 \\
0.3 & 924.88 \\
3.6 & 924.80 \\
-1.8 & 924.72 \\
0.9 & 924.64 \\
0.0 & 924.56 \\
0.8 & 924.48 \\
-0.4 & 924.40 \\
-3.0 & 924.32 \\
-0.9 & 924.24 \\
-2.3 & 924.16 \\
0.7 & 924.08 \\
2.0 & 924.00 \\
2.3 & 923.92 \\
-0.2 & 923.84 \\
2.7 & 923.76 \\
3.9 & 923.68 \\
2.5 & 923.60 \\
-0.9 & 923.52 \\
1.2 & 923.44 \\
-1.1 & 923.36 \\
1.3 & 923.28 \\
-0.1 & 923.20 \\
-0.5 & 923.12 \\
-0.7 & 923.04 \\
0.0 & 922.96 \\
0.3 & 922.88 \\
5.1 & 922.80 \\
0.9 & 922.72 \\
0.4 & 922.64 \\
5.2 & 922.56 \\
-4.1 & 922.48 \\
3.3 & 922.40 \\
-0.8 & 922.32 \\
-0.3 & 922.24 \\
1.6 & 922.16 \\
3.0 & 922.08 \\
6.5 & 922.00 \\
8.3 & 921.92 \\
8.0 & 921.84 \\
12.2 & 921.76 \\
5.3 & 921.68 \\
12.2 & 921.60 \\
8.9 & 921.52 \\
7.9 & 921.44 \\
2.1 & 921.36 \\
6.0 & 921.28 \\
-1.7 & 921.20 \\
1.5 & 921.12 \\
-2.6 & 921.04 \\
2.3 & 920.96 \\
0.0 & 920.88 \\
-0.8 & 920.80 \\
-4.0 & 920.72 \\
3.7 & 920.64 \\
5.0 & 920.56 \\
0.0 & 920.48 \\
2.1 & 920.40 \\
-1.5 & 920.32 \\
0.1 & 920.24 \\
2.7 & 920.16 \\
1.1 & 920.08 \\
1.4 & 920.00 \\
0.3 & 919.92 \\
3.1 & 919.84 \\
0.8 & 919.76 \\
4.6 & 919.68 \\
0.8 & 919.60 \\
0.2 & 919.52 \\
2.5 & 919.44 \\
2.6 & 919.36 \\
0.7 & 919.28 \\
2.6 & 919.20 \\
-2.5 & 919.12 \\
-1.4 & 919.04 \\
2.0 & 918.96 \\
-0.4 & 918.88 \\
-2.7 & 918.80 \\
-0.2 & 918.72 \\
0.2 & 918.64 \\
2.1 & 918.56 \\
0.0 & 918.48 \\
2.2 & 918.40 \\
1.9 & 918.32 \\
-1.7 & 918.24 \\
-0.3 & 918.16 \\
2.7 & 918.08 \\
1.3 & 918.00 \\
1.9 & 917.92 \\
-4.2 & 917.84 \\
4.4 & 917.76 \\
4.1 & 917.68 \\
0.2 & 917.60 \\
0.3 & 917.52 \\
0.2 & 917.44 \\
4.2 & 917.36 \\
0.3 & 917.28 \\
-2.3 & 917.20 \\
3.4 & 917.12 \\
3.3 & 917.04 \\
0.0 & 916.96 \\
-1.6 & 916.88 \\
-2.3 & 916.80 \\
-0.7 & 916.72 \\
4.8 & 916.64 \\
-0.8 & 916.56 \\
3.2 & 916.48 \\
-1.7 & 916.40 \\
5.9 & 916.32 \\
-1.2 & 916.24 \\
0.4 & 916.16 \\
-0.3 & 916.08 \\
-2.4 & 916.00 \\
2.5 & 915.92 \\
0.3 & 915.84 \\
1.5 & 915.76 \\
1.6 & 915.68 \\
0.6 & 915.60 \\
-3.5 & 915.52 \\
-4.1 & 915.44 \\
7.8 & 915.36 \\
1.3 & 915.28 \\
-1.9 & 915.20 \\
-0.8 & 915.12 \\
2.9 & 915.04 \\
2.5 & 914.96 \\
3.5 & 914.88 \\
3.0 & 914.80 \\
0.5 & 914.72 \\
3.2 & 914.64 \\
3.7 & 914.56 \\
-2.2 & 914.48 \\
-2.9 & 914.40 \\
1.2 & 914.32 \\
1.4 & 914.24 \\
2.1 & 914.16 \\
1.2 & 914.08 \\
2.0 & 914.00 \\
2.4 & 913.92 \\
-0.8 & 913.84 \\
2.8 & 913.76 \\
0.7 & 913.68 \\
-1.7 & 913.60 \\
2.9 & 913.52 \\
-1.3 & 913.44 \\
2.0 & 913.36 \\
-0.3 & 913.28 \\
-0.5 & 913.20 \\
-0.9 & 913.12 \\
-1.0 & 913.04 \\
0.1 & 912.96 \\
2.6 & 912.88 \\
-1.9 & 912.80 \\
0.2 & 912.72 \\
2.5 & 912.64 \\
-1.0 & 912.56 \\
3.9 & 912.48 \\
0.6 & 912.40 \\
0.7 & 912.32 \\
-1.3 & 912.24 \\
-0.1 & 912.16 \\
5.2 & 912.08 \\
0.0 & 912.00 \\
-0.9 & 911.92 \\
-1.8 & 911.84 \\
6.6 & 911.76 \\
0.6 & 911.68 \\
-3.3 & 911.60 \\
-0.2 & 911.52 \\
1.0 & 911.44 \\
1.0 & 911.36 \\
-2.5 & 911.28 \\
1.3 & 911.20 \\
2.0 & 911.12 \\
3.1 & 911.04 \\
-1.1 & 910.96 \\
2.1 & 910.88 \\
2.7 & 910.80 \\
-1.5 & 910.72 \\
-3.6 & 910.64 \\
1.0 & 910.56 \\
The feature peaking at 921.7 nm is Hgamma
